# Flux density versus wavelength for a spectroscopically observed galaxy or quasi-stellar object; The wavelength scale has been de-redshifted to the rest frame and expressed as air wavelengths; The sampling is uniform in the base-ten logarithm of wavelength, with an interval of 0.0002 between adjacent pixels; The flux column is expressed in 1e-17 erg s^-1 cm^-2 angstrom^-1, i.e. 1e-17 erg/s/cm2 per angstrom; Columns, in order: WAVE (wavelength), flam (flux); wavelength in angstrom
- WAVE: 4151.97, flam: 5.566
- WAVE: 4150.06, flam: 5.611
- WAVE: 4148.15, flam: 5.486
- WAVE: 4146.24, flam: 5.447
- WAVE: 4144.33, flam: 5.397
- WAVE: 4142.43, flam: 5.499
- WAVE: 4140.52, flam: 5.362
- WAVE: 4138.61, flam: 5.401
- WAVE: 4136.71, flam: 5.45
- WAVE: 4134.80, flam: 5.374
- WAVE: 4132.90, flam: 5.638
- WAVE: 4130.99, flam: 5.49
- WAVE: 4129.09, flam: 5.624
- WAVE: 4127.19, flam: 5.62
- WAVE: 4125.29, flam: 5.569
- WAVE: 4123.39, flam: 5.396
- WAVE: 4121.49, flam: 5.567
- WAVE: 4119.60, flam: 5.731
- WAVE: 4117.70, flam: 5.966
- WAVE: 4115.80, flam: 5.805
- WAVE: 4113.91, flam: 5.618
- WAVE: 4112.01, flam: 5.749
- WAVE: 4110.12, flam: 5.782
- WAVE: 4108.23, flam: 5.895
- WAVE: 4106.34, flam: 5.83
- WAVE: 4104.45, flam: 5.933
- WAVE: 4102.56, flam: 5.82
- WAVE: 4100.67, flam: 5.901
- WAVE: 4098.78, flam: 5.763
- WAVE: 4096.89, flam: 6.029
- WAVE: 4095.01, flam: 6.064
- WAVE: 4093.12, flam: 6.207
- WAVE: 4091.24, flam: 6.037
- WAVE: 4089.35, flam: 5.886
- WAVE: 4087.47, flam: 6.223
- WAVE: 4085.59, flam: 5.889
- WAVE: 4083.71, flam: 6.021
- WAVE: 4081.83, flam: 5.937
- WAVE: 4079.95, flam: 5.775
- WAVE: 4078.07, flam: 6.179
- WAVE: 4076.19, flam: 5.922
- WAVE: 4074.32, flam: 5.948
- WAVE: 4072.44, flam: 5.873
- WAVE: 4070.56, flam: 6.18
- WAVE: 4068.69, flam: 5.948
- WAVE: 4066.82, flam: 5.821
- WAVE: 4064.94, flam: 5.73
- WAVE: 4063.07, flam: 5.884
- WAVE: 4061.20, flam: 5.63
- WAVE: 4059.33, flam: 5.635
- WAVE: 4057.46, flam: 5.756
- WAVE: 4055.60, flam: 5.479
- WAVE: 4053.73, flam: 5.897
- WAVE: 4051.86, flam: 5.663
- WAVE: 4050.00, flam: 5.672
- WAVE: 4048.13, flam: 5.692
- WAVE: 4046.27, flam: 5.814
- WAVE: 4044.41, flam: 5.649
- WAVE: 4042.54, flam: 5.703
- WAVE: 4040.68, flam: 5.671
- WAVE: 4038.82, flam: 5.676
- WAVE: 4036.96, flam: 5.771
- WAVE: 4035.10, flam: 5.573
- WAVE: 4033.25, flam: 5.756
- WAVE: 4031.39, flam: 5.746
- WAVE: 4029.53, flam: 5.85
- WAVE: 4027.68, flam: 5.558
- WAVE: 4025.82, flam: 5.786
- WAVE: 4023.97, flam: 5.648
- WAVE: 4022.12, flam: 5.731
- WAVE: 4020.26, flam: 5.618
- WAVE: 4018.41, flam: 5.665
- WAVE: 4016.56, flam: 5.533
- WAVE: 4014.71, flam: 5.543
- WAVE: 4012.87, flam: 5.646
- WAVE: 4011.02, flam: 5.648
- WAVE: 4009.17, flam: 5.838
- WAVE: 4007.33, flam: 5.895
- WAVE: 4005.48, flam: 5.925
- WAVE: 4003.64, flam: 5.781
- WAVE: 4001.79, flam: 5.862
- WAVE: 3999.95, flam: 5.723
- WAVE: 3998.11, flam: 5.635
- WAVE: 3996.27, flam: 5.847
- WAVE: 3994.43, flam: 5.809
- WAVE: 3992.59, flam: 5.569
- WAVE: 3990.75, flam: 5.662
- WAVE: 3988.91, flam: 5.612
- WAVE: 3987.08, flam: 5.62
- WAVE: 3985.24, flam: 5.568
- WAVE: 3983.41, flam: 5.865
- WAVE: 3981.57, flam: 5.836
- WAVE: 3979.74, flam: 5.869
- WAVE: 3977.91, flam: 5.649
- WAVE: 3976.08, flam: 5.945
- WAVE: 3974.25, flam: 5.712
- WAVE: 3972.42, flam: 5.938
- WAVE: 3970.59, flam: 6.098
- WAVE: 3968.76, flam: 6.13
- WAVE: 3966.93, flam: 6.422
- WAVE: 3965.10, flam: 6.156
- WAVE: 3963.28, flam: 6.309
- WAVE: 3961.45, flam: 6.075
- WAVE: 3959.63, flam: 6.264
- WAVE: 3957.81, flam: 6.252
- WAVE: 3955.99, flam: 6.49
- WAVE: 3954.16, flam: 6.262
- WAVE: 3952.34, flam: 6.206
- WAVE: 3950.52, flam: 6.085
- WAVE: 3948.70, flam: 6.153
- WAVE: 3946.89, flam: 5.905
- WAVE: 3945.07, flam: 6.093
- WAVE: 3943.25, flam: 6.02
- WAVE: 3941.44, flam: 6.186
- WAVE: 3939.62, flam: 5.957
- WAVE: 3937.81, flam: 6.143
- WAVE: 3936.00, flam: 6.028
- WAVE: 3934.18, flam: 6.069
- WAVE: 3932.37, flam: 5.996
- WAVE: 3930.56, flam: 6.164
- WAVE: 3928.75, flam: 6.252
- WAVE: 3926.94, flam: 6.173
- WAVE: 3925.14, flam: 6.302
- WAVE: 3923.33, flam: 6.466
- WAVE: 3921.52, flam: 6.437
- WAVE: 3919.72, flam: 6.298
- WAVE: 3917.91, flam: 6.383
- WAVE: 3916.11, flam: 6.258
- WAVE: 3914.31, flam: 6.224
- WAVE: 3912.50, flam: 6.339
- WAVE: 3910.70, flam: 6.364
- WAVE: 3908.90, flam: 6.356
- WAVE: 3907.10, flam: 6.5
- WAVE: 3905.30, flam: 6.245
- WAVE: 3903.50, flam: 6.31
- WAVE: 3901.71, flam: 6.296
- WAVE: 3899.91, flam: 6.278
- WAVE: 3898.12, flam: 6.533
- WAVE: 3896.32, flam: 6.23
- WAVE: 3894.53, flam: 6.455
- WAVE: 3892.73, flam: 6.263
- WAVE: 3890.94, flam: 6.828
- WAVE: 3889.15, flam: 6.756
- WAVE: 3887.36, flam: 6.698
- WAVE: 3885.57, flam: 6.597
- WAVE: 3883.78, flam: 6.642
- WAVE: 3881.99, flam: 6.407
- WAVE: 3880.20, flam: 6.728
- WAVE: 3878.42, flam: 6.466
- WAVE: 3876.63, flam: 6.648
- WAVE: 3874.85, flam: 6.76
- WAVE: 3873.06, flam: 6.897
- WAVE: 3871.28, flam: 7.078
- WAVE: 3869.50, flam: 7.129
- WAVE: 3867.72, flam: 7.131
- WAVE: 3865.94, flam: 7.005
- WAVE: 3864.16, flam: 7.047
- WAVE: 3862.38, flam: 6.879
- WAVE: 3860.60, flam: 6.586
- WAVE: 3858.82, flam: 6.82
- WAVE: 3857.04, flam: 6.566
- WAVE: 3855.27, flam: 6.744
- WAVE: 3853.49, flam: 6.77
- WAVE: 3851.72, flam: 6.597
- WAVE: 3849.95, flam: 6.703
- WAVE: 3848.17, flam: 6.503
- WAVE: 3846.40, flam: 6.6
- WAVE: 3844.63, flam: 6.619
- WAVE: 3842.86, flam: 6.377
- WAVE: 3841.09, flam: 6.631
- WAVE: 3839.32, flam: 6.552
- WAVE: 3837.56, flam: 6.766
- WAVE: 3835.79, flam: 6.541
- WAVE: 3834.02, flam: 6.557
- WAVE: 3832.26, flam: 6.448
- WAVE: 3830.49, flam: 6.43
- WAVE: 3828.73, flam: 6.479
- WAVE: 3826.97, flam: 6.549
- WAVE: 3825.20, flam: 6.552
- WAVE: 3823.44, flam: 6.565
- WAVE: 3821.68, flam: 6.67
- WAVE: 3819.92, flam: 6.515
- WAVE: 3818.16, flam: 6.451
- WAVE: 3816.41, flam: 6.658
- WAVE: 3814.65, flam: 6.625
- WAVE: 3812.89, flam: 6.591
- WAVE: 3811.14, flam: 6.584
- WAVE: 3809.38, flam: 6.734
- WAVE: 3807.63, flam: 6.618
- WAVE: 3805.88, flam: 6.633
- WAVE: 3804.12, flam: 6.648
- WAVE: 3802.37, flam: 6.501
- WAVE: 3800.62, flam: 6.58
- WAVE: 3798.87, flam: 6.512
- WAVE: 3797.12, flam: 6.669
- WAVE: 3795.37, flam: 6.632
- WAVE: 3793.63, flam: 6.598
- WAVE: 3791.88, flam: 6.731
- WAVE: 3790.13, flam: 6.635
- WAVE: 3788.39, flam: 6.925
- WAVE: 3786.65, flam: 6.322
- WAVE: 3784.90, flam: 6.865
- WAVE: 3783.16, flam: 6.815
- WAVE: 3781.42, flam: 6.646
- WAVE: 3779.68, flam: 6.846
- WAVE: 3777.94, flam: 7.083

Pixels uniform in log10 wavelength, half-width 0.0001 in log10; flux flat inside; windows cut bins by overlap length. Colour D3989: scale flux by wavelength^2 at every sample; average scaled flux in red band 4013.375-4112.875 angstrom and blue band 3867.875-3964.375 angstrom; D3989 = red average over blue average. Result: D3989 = 1.0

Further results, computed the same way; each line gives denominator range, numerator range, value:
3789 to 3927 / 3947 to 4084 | 0.96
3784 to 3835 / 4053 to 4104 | 1.03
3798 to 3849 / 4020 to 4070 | 0.97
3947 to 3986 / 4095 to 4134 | 1.02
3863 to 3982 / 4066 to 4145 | 1.00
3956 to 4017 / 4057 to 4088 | 1.05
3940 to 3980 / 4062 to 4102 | 1.04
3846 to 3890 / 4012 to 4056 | 0.92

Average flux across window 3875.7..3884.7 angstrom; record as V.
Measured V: 6.58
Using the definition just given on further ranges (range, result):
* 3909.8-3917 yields 6.29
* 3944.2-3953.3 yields 6.09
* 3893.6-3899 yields 6.4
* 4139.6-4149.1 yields 5.44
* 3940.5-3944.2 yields 6.1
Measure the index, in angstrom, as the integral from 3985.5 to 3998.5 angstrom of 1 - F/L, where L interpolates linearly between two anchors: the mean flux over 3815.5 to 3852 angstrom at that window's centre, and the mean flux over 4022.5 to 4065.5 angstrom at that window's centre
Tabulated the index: 0.53 angstrom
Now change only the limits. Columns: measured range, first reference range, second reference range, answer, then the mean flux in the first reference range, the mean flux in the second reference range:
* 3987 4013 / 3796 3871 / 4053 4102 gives 1.7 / 6.65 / 5.91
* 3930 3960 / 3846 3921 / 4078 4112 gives 1.3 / 6.59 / 5.94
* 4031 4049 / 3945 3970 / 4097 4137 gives 0.7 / 6.2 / 5.7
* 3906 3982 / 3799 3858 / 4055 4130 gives 1.2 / 6.59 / 5.84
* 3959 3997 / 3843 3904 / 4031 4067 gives 1.2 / 6.66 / 5.71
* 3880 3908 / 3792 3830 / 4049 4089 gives -0.5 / 6.59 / 5.86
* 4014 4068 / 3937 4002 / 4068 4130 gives 2.0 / 5.97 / 5.87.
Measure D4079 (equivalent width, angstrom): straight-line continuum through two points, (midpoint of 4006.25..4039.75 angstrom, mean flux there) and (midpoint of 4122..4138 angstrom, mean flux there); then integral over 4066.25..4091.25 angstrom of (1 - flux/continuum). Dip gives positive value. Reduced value -1.66 angstrom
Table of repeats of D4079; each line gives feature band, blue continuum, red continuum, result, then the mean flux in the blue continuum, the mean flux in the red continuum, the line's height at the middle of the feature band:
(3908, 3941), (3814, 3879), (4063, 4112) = 1.05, 6.67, 5.94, 6.44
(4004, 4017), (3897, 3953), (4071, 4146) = 0.62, 6.23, 5.77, 6.01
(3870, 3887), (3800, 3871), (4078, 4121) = -0.44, 6.65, 5.91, 6.53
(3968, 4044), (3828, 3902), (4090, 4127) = 5.24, 6.65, 5.82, 6.17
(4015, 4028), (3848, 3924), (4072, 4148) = 0.94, 6.59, 5.76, 6.09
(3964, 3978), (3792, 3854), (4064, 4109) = 0.44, 6.59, 5.95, 6.23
